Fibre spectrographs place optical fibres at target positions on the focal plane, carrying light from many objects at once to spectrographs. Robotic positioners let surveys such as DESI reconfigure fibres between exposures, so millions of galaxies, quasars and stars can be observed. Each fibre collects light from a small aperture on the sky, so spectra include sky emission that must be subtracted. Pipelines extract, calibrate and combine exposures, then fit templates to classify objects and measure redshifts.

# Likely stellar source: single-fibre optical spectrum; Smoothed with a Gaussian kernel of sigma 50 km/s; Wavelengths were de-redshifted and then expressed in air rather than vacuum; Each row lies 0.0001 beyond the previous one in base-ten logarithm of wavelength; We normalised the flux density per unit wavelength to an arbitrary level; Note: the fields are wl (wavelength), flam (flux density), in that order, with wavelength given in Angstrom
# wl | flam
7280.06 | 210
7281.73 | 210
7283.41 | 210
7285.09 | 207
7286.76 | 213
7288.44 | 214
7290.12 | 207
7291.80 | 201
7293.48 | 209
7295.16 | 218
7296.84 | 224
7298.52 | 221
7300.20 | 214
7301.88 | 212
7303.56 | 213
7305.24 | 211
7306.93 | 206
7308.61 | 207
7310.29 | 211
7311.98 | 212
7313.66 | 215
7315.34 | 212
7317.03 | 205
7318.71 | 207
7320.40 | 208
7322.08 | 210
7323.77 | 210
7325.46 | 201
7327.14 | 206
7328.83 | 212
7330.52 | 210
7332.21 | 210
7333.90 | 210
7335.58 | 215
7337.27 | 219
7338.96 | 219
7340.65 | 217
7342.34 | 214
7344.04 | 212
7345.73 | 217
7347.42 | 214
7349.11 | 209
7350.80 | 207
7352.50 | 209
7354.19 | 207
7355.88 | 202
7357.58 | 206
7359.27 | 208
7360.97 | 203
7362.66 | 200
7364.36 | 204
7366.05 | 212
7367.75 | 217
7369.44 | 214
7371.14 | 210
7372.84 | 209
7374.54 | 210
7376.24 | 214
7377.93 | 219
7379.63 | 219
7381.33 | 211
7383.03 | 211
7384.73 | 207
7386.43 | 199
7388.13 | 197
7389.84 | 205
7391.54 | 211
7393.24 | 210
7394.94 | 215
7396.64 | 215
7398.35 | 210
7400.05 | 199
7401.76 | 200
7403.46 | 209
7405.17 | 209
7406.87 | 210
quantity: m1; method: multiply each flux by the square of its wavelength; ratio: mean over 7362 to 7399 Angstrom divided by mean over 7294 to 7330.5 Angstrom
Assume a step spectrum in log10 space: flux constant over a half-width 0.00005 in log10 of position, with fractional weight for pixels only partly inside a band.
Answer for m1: 1.01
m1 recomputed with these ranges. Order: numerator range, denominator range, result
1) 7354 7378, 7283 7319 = 1.01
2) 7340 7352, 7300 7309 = 1.02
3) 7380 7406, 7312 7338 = 1.01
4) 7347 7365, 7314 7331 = 1.00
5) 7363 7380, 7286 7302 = 1.02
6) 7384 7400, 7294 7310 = 0.99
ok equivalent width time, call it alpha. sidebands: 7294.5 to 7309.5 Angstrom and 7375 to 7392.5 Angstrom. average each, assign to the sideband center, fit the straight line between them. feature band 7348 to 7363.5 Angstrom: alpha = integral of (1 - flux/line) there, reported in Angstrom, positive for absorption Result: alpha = 0.4 Angstrom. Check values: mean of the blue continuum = 214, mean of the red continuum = 209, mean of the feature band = 206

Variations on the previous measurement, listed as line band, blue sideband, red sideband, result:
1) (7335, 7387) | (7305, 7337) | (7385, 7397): -0.7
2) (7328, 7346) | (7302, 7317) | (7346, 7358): -0.4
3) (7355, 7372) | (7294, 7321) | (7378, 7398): 0.2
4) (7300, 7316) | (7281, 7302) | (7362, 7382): 0.1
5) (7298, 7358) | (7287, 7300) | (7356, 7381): 0.3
